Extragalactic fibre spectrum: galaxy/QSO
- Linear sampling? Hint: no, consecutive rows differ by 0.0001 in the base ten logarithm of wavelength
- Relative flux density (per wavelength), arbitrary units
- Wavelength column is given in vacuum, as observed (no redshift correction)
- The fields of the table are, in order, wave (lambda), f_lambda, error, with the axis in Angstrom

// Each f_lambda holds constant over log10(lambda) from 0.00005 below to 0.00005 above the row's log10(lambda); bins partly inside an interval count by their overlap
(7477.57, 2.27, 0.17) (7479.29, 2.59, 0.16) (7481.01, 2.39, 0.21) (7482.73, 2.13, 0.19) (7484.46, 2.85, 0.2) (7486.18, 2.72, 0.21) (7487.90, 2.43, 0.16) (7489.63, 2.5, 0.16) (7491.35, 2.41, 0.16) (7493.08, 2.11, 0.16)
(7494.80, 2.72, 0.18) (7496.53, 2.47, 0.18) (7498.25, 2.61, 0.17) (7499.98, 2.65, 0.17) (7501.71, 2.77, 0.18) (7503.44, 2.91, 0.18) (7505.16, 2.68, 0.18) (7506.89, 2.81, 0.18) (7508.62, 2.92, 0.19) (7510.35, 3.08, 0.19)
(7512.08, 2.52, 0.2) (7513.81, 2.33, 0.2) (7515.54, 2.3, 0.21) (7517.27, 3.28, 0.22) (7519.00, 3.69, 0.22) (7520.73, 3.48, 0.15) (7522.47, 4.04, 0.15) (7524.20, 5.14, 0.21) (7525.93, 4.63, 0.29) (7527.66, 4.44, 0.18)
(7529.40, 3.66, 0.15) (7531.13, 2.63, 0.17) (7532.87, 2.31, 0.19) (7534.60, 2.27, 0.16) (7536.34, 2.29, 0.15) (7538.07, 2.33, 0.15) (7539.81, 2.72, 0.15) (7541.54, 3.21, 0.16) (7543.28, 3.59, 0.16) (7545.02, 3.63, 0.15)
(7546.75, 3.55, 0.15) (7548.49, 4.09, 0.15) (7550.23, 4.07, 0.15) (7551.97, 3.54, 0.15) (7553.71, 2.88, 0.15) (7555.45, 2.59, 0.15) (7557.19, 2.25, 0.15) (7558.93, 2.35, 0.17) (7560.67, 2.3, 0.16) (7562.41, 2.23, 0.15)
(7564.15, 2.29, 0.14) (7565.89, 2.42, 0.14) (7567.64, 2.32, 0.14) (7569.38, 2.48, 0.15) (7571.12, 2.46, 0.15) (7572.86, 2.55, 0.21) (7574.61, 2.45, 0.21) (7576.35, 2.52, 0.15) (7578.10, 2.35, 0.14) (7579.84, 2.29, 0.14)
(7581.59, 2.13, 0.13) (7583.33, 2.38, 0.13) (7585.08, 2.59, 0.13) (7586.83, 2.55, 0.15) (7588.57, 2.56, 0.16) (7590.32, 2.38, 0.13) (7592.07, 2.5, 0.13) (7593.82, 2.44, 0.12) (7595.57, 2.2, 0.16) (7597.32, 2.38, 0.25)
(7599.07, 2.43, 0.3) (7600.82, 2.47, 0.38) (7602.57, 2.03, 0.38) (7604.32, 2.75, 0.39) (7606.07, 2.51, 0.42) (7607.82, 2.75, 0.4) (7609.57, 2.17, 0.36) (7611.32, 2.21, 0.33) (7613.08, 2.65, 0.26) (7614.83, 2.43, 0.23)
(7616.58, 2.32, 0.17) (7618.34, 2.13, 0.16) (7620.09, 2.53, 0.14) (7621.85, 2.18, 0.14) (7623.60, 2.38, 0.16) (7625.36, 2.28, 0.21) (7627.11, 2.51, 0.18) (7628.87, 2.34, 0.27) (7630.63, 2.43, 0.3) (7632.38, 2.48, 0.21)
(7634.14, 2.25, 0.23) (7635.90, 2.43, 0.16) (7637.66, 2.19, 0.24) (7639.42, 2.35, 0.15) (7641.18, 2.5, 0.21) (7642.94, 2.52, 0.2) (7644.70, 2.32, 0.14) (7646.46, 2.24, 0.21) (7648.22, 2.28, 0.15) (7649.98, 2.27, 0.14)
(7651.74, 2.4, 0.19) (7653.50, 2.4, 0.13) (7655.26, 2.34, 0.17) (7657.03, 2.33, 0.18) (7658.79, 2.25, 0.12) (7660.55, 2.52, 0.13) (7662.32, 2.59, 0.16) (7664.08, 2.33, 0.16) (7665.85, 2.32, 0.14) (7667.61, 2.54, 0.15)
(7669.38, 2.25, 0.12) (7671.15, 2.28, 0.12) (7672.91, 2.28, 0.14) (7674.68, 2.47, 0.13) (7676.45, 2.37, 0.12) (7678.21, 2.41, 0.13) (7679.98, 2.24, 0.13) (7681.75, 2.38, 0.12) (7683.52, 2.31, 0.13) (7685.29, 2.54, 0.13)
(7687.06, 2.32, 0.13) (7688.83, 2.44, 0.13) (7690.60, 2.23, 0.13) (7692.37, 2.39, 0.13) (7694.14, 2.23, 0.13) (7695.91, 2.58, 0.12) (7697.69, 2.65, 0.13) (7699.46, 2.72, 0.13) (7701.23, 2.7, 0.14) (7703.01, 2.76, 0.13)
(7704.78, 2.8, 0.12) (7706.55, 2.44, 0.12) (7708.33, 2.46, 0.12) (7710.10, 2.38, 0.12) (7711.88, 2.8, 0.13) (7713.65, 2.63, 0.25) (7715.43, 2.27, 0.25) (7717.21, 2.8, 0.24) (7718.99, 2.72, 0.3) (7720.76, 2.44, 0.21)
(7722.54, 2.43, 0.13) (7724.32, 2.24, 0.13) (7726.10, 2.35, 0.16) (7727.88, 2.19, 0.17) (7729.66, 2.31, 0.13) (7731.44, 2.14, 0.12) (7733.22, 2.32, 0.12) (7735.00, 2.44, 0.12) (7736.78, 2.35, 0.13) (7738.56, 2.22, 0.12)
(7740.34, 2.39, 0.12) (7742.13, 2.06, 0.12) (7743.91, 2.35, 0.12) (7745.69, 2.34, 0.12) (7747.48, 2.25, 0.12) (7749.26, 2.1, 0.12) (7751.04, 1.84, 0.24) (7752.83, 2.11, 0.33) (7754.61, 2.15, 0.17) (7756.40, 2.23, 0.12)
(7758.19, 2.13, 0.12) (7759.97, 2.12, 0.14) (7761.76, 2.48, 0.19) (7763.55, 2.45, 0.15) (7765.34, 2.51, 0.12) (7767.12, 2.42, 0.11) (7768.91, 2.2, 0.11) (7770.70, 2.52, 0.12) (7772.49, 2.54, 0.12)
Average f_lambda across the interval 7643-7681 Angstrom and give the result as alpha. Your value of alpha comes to 2.36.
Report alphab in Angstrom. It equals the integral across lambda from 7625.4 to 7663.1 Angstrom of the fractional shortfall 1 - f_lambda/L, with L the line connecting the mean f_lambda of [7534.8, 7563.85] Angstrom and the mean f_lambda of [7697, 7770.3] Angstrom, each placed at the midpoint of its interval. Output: 3.98 Angstrom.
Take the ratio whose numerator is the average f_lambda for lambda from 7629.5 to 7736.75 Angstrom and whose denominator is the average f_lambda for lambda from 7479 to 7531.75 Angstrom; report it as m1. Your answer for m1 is 0.81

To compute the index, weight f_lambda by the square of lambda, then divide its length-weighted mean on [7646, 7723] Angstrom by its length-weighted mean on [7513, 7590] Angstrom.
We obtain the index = 0.9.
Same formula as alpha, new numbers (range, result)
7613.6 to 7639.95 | 2.35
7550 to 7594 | 2.51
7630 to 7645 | 2.39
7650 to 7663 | 2.39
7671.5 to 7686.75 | 2.37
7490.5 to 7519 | 2.69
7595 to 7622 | 2.39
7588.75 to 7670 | 2.38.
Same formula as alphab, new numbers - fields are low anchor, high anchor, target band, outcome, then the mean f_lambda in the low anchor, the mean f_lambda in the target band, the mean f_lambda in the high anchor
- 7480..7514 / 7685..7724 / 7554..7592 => 2.45 Angstrom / 2.61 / 2.41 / 2.53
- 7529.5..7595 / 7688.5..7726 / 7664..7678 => 1.11 Angstrom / 2.67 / 2.36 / 2.53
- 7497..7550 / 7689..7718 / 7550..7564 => 1.63 Angstrom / 3.16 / 2.69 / 2.55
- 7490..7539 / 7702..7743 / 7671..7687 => 1.13 Angstrom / 2.98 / 2.37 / 2.43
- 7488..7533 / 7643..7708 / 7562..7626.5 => 7.70 Angstrom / 3.04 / 2.4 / 2.42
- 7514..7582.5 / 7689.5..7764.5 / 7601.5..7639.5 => 4.85 Angstrom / 2.96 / 2.38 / 2.38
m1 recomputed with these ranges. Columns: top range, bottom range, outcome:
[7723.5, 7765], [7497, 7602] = 0.79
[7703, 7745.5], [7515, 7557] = 0.73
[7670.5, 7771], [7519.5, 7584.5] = 0.81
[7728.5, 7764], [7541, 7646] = 0.88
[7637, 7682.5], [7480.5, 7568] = 0.81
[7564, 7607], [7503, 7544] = 0.77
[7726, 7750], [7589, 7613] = 0.94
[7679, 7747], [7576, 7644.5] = 1.01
